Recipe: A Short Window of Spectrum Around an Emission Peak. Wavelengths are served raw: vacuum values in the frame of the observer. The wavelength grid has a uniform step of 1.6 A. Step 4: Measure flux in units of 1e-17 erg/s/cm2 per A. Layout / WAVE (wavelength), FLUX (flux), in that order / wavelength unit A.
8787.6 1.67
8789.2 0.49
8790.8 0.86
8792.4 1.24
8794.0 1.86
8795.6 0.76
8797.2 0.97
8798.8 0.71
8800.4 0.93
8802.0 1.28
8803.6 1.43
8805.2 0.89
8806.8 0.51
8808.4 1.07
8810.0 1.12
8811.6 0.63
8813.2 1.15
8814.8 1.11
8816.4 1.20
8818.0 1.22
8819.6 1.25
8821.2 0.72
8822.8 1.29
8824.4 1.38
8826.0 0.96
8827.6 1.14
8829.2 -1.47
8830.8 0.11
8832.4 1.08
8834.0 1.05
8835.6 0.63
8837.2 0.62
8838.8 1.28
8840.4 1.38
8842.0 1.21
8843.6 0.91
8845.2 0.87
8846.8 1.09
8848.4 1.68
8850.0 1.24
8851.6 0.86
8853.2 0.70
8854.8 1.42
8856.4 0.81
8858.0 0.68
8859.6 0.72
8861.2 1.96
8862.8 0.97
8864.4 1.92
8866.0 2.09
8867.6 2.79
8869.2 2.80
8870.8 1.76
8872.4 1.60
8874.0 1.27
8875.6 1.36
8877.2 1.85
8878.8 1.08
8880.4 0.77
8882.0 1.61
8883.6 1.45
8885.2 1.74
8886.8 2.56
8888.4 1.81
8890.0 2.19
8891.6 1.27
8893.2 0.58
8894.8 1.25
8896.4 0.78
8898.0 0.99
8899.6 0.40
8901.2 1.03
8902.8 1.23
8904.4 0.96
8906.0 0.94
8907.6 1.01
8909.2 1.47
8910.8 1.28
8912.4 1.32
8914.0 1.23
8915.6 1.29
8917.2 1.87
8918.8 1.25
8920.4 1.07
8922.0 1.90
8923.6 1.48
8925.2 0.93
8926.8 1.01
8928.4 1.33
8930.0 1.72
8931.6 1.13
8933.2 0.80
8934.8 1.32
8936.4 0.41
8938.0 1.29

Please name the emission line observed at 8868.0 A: [S II] 6716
